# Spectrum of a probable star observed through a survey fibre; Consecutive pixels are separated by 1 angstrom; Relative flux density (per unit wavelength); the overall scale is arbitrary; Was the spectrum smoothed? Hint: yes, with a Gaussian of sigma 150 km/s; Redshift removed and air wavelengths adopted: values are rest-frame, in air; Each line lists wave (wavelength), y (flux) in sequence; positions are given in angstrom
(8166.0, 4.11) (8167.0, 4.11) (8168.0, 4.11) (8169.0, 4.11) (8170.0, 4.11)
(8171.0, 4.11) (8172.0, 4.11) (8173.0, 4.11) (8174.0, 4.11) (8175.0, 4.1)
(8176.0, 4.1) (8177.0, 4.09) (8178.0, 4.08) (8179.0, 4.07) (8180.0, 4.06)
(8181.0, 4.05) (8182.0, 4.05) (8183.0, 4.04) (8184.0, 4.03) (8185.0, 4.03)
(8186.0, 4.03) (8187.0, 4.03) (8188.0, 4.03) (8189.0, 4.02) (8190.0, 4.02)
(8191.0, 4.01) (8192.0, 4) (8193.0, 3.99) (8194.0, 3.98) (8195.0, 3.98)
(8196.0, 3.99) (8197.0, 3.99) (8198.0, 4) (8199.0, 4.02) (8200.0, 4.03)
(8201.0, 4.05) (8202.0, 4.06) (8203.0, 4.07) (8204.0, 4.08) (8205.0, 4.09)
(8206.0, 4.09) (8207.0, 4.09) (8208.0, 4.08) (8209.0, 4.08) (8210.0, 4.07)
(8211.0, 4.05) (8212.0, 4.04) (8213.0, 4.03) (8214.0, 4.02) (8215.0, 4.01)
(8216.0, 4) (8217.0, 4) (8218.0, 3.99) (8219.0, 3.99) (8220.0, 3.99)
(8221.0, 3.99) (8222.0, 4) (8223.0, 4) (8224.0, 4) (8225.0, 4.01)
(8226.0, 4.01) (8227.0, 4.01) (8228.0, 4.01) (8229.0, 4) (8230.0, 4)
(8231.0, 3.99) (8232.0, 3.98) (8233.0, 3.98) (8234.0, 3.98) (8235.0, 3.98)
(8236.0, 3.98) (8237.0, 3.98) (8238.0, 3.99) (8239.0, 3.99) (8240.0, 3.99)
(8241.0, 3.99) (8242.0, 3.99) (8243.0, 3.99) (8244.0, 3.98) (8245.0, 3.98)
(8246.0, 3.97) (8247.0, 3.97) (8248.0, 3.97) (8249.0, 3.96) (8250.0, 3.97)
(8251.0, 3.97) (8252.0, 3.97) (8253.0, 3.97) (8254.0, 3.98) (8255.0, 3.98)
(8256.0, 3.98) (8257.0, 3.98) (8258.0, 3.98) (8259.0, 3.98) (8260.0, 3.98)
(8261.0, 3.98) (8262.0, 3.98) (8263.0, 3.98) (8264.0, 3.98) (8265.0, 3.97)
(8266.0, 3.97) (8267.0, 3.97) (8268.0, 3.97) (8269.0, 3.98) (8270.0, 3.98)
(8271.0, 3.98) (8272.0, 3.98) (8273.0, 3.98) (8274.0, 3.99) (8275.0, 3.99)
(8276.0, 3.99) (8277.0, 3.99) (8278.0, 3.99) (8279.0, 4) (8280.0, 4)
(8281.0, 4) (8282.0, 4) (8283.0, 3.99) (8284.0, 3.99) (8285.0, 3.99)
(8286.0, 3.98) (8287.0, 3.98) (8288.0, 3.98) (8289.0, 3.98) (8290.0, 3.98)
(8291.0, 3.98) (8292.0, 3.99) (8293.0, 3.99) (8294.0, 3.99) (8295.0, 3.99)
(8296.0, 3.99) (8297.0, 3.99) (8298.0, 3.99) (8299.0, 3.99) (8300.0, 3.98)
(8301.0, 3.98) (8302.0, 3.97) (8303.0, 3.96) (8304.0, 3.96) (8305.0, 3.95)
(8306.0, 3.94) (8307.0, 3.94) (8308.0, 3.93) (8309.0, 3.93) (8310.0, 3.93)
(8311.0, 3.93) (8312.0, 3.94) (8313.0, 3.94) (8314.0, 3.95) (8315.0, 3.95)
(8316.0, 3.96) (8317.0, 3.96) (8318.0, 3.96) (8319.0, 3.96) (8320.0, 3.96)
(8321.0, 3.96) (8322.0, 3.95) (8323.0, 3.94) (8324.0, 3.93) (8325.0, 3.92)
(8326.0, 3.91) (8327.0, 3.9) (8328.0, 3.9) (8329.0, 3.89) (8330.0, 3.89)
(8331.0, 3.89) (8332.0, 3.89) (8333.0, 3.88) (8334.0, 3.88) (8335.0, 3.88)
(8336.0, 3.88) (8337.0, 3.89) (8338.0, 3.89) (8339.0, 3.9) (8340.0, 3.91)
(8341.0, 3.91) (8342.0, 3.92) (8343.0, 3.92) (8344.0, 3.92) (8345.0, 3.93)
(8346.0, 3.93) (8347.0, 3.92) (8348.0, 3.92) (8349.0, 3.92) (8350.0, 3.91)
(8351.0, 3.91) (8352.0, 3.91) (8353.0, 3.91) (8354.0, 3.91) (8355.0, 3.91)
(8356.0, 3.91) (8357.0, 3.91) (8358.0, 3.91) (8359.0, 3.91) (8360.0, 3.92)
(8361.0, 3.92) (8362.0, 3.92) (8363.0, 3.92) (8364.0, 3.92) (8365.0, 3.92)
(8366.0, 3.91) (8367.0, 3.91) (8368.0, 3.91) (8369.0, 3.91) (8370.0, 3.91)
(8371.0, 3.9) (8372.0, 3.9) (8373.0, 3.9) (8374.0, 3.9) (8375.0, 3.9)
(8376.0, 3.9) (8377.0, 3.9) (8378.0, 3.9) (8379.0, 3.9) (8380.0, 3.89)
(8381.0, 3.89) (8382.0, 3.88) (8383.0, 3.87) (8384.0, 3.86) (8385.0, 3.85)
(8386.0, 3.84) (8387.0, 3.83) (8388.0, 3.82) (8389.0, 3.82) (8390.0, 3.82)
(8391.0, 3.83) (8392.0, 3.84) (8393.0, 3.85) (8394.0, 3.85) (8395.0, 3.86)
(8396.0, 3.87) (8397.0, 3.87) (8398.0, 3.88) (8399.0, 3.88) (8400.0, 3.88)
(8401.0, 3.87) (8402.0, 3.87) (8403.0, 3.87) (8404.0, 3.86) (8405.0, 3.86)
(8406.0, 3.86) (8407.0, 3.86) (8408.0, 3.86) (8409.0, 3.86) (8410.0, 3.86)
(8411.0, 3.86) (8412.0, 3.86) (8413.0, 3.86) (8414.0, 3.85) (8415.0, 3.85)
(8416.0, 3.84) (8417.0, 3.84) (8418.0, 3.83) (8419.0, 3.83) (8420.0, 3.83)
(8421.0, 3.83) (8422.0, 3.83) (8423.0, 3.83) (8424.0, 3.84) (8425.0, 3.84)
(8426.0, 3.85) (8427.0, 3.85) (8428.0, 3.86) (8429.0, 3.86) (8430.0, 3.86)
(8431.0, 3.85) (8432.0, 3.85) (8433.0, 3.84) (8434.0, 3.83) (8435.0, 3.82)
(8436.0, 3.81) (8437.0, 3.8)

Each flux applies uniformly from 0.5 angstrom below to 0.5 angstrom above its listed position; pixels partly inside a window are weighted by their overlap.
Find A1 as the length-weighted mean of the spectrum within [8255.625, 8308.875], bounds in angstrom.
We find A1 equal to 3.98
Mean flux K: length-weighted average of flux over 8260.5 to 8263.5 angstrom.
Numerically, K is 3.98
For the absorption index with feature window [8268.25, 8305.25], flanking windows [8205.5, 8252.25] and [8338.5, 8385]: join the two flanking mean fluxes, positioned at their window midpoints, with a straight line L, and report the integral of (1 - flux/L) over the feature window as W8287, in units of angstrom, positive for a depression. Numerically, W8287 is -0.2 angstrom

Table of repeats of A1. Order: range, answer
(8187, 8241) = 4.02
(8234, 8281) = 3.98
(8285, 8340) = 3.94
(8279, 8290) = 3.99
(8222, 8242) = 3.99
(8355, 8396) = 3.89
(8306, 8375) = 3.92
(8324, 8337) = 3.89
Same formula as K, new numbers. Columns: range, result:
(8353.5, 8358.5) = 3.91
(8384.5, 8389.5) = 3.83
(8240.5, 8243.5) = 3.99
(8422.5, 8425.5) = 3.84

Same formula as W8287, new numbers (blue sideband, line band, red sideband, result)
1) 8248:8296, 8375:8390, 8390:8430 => 0.04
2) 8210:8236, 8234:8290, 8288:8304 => 0.15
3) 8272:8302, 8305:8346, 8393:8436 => 0.26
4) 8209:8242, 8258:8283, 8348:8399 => -0.10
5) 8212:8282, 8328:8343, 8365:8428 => 0.08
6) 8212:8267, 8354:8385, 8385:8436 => -0.17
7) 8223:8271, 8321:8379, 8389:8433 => -0.12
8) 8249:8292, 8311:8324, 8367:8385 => -0.03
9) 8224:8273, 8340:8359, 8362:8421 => -0.06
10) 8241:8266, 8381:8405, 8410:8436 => 0.07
